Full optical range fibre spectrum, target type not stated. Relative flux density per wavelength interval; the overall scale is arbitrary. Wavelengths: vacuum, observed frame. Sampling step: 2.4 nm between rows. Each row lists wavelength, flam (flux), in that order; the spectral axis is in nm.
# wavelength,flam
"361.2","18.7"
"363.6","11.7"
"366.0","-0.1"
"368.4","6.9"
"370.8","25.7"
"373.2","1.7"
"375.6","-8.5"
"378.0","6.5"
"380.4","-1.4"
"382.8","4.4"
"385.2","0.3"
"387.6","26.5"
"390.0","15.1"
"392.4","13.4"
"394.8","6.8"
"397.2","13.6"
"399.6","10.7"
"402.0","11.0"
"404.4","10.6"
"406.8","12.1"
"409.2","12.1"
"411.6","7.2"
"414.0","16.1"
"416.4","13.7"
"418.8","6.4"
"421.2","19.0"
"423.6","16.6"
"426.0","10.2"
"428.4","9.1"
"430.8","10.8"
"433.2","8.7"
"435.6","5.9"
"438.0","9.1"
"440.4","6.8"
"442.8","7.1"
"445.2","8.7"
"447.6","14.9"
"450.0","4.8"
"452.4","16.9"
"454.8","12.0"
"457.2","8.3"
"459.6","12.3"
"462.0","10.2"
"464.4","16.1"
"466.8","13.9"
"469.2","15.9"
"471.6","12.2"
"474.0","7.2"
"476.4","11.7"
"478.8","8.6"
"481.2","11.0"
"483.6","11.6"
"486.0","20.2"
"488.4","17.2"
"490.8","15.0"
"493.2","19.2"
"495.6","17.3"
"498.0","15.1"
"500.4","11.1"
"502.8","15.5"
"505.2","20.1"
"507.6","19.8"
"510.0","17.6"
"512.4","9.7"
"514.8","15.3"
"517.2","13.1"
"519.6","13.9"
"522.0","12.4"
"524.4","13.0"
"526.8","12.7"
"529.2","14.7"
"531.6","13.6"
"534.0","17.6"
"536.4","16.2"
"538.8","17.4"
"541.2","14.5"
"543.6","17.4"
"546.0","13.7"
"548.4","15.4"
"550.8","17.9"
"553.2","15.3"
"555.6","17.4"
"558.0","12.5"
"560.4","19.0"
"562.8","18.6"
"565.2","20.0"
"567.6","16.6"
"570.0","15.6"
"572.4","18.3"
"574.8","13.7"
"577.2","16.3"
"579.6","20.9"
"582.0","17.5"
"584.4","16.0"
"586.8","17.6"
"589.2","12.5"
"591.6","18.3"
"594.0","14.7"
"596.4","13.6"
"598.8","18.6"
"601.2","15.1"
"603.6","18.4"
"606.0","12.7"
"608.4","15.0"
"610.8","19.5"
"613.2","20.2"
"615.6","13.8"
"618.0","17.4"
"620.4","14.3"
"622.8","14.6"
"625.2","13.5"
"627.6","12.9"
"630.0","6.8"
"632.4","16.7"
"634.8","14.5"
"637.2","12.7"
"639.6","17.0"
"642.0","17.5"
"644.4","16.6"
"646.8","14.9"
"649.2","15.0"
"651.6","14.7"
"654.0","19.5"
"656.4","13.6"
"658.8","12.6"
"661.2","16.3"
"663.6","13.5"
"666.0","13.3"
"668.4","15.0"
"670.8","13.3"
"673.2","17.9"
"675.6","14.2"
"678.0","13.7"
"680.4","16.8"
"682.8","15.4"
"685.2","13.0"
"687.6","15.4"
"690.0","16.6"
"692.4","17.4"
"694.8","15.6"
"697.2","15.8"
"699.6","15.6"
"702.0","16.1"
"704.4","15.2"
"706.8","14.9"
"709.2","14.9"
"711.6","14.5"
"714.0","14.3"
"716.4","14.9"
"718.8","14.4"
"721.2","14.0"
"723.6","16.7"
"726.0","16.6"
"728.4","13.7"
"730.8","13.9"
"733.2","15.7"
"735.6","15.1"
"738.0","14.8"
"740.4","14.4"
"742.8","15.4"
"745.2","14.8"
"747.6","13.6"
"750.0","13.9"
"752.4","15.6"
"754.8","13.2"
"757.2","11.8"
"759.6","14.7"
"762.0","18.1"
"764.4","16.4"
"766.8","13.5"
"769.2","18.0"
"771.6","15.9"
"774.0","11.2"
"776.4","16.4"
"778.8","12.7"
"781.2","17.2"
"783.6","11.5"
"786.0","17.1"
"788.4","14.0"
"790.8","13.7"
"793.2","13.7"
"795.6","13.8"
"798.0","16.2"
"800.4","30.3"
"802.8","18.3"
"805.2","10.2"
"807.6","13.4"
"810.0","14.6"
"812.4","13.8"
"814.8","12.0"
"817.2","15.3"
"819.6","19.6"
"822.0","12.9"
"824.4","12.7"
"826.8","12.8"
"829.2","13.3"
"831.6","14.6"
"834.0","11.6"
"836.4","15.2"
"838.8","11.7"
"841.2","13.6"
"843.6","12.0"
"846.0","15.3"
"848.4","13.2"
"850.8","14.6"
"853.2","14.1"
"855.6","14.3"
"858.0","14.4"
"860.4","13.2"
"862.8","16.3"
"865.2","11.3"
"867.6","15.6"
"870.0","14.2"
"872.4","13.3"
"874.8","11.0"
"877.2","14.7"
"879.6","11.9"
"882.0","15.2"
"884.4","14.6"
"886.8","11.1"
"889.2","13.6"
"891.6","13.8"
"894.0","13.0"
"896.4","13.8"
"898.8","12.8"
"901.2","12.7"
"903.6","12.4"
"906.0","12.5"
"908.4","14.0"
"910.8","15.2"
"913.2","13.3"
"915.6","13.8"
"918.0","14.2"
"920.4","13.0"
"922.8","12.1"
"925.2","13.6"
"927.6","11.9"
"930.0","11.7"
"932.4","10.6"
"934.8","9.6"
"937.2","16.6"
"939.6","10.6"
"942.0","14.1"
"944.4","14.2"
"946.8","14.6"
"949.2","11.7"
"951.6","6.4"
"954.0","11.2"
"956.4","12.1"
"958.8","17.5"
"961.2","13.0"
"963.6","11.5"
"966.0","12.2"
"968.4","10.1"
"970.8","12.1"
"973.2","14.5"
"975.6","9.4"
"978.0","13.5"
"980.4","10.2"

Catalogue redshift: 0.22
